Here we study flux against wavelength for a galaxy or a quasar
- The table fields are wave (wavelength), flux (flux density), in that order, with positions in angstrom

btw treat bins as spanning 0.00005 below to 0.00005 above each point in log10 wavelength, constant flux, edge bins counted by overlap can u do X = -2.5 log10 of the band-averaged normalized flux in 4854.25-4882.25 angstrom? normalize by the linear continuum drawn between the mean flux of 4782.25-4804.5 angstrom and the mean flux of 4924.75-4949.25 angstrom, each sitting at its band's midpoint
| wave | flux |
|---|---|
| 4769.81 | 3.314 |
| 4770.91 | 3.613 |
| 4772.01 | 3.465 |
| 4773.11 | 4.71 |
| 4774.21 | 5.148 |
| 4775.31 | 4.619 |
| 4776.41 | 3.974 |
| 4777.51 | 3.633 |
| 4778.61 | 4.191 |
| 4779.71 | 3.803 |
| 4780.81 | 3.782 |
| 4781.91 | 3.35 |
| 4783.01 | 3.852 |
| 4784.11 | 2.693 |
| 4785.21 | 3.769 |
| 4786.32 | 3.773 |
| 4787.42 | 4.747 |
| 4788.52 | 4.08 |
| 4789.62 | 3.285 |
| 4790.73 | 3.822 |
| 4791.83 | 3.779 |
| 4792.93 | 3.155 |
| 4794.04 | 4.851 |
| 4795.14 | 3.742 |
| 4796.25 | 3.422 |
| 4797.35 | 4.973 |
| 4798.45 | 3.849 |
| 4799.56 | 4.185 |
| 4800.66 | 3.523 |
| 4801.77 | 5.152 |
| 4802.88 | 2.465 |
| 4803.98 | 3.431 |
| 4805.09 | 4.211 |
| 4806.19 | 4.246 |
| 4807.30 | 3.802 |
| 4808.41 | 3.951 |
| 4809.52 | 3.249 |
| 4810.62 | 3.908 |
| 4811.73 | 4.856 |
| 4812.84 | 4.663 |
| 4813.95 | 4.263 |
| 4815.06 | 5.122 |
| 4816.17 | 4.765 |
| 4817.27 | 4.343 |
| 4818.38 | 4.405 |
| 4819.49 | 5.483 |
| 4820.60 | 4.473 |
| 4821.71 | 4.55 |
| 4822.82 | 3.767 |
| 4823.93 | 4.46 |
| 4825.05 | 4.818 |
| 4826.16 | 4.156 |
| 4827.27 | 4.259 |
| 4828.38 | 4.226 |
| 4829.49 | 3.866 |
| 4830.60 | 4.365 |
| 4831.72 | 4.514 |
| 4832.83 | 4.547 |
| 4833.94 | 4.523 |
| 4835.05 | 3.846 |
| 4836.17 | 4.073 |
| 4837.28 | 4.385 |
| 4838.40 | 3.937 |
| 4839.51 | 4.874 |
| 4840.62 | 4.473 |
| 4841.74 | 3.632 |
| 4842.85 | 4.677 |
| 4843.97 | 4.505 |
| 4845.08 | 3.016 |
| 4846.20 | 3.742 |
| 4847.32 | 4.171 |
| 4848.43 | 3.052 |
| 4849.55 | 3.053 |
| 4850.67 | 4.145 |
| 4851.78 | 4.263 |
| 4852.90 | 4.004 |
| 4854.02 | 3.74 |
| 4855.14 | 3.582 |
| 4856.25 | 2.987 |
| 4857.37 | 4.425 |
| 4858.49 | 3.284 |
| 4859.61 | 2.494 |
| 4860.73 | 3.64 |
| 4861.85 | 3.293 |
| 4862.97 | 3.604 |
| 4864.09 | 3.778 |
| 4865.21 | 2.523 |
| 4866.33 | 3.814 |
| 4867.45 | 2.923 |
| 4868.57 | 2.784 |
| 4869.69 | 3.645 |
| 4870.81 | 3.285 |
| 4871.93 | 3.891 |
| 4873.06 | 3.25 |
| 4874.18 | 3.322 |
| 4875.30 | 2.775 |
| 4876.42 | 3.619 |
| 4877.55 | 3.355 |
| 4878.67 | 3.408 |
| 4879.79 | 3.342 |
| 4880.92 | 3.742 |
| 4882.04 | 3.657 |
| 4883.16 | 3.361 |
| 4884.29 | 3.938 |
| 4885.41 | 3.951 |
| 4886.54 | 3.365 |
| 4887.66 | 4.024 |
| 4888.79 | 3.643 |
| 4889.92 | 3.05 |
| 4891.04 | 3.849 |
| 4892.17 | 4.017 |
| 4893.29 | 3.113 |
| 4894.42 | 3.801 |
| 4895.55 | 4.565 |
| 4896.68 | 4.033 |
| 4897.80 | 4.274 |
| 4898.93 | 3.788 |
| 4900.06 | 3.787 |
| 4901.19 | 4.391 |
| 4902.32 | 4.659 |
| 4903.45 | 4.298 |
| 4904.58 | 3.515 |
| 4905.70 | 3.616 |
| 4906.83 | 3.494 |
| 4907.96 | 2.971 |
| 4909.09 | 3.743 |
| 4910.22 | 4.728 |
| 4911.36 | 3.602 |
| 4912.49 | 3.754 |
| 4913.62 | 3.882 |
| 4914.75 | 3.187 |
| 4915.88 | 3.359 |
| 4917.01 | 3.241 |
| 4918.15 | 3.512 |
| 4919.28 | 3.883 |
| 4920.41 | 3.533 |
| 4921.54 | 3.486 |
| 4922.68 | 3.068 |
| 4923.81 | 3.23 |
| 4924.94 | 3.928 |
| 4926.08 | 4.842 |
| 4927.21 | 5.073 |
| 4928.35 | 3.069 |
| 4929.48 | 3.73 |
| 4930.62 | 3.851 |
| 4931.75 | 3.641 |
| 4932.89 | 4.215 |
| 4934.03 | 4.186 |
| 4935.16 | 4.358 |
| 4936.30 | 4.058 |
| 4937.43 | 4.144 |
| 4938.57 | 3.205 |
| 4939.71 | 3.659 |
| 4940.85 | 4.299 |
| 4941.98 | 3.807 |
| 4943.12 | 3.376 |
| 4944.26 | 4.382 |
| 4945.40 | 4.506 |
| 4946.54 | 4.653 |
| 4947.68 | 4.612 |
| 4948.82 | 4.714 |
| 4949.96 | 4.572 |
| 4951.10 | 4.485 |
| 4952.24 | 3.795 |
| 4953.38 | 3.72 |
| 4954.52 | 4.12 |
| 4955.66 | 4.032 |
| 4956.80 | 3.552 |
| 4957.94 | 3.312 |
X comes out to 0.18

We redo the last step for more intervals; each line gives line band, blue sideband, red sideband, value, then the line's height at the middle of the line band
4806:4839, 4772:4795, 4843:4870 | -0.164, 3.72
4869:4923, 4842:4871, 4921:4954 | 0.036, 3.79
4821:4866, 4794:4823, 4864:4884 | -0.048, 3.75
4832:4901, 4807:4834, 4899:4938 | 0.114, 4.12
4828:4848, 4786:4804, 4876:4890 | -0.116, 3.75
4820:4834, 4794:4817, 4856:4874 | -0.135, 3.84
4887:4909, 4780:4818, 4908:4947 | 0.012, 3.87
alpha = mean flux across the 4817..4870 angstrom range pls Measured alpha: 3.94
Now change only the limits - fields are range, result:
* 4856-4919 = 3.6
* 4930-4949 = 4.08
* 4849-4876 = 3.44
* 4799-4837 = 4.25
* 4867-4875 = 3.29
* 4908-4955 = 3.92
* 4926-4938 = 4.08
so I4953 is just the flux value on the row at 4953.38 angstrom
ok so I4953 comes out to 3.72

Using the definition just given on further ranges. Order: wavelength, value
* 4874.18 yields 3.322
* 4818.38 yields 4.405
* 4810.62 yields 3.908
